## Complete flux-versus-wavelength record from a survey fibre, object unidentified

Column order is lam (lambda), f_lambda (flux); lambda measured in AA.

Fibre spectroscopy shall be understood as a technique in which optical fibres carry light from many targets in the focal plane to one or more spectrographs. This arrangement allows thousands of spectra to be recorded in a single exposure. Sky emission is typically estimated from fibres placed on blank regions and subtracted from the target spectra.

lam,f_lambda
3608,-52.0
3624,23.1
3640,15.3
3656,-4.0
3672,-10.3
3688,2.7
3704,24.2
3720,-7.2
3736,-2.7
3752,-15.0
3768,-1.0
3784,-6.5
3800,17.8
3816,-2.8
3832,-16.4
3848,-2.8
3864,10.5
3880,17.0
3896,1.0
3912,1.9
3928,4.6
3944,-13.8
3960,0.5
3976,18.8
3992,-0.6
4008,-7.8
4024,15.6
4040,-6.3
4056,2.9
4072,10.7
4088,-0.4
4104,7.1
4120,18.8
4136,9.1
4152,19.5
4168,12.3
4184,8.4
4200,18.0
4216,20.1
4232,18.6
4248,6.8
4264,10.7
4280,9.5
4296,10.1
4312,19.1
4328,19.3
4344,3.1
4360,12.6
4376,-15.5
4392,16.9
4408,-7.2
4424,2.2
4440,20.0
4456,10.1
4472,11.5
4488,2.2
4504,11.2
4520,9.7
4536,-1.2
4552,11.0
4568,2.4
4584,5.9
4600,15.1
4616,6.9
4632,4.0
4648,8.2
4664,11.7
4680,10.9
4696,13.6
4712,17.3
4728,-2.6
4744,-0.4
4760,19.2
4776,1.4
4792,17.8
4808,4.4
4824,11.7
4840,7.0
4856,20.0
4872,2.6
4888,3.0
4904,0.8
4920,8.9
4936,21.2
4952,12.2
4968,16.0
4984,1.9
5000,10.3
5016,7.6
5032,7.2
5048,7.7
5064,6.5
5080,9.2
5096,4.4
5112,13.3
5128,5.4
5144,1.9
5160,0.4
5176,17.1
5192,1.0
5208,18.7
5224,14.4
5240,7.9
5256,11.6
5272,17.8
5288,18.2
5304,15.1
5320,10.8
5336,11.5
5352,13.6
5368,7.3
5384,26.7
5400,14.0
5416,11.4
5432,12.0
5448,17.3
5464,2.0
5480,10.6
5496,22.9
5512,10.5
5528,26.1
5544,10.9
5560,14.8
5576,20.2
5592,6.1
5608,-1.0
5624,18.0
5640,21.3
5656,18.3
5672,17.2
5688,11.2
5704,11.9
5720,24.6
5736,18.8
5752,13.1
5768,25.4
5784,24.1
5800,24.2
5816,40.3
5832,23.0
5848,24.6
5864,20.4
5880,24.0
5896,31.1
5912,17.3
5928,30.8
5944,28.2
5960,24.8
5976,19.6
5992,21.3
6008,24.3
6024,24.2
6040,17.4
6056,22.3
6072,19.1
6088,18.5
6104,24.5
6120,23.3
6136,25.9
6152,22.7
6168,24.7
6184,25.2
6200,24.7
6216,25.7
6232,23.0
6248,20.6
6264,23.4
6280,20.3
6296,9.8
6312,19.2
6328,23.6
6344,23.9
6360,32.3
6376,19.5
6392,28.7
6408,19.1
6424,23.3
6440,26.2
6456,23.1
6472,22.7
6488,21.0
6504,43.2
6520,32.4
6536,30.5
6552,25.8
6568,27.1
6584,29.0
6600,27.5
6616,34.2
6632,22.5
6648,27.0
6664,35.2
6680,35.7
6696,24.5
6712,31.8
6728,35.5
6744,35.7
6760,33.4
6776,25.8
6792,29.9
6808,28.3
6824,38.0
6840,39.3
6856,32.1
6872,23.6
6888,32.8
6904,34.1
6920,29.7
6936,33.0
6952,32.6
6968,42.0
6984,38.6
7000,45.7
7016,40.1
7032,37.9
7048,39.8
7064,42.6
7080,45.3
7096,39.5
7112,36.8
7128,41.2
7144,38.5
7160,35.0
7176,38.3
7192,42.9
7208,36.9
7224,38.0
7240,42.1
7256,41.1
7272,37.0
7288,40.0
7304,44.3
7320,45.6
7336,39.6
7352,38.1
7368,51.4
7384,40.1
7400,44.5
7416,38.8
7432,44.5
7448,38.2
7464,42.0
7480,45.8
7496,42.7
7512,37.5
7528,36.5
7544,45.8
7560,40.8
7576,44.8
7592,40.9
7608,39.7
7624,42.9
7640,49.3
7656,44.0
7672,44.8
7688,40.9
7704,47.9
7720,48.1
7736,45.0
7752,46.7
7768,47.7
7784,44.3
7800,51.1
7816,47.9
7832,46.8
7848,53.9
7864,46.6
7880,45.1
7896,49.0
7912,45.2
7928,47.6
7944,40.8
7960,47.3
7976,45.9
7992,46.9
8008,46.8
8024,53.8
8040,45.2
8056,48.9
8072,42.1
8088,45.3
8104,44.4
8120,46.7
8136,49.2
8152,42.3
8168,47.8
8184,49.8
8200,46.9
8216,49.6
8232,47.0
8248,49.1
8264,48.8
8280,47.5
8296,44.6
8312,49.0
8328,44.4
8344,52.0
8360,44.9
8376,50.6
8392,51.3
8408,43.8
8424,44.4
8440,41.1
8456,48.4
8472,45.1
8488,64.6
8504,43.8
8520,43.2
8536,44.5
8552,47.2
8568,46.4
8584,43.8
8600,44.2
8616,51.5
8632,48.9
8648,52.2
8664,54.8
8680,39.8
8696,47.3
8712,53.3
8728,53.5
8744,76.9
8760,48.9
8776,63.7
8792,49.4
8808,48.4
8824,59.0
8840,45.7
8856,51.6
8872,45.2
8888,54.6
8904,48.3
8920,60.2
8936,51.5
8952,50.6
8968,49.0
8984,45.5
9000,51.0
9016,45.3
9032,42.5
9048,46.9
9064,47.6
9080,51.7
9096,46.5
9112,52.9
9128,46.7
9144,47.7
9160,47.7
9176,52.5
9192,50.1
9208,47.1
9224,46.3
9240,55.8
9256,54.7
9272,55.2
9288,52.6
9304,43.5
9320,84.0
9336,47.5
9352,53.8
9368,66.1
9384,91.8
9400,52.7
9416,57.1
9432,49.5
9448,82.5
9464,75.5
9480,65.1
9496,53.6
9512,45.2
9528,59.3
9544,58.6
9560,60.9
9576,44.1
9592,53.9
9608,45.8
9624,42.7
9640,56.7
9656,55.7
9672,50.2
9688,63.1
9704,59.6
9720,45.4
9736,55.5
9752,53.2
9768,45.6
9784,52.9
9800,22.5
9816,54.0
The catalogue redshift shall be 0.746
